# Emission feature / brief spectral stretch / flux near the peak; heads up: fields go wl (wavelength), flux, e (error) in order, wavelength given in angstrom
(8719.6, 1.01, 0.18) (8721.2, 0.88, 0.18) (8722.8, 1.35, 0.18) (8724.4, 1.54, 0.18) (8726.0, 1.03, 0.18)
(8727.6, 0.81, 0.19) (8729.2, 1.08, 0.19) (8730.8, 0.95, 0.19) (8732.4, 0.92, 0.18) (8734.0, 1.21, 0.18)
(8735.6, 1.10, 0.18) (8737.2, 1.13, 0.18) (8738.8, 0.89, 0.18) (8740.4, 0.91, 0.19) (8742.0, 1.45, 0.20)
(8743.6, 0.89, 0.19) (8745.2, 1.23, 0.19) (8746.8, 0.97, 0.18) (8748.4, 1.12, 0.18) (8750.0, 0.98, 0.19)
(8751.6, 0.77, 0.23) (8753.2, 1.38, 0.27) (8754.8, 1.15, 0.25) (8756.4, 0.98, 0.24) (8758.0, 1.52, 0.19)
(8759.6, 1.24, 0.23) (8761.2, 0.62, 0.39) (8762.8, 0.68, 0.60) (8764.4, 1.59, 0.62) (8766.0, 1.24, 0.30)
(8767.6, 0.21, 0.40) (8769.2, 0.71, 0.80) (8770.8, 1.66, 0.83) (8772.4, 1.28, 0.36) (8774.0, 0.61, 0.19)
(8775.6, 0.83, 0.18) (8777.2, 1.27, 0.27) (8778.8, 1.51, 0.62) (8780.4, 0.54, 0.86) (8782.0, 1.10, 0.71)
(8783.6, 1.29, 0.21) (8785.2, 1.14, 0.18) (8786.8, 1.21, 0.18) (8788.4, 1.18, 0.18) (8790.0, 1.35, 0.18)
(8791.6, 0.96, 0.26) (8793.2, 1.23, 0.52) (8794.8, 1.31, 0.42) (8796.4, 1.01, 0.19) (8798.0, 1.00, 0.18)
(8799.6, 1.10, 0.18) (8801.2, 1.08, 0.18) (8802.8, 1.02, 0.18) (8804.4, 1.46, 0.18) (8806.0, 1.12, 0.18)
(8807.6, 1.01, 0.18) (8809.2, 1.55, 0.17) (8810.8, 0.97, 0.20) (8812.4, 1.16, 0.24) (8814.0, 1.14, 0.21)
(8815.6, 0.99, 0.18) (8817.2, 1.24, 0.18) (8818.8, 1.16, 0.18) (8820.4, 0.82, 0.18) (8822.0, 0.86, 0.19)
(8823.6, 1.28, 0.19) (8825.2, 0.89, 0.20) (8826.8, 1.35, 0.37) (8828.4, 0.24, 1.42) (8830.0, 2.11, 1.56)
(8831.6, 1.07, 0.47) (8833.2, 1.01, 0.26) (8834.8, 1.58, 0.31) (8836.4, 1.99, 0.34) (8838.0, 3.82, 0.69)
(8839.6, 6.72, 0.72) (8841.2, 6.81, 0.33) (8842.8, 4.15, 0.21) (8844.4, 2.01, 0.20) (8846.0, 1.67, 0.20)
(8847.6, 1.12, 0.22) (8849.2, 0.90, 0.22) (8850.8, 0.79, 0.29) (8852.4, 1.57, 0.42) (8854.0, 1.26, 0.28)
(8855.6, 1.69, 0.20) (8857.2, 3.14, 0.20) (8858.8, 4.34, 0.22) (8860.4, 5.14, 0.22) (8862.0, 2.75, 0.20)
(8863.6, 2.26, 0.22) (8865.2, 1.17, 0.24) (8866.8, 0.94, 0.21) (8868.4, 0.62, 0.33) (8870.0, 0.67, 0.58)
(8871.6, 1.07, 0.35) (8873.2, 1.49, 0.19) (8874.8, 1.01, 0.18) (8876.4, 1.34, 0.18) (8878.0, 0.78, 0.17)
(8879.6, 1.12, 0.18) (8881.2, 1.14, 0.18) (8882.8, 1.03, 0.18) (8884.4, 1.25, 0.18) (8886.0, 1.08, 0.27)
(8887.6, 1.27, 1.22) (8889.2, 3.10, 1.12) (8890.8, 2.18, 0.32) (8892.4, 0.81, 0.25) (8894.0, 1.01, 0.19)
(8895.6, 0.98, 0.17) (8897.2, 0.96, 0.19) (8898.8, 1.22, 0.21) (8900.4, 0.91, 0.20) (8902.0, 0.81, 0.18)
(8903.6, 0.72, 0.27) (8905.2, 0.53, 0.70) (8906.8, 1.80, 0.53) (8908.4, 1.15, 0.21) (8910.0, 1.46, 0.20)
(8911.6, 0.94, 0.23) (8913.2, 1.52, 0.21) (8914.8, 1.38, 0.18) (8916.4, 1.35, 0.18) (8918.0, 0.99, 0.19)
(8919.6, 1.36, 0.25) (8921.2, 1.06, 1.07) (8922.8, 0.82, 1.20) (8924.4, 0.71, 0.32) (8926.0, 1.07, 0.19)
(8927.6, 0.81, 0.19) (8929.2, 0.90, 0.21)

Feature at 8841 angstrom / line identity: [S II] 6716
